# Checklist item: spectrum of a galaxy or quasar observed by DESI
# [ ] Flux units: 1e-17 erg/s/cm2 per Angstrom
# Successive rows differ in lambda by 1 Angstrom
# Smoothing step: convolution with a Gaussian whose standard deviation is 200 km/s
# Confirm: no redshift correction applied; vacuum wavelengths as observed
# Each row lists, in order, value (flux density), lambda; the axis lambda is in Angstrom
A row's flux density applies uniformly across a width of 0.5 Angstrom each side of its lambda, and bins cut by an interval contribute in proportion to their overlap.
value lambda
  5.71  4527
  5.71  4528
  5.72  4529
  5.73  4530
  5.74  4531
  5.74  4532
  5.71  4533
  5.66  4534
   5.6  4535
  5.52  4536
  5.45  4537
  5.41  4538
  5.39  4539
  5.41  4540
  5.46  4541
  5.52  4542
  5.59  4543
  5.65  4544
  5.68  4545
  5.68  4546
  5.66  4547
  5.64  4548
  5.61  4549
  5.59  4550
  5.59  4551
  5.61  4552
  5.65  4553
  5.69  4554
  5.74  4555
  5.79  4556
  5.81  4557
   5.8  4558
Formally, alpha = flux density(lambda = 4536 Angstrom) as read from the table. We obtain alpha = 5.52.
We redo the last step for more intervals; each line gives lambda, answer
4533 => 5.71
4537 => 5.45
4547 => 5.66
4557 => 5.81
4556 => 5.79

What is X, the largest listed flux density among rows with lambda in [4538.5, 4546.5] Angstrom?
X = 5.68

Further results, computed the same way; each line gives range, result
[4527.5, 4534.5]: 5.74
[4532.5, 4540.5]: 5.71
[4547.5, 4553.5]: 5.65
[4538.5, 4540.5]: 5.41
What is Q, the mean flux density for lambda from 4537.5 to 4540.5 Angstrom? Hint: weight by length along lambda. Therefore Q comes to 5.4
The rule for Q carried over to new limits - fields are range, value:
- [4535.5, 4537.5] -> 5.48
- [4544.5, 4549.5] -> 5.65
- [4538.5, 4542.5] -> 5.45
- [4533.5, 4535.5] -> 5.63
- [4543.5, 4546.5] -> 5.67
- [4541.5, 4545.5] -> 5.61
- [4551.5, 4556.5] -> 5.7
